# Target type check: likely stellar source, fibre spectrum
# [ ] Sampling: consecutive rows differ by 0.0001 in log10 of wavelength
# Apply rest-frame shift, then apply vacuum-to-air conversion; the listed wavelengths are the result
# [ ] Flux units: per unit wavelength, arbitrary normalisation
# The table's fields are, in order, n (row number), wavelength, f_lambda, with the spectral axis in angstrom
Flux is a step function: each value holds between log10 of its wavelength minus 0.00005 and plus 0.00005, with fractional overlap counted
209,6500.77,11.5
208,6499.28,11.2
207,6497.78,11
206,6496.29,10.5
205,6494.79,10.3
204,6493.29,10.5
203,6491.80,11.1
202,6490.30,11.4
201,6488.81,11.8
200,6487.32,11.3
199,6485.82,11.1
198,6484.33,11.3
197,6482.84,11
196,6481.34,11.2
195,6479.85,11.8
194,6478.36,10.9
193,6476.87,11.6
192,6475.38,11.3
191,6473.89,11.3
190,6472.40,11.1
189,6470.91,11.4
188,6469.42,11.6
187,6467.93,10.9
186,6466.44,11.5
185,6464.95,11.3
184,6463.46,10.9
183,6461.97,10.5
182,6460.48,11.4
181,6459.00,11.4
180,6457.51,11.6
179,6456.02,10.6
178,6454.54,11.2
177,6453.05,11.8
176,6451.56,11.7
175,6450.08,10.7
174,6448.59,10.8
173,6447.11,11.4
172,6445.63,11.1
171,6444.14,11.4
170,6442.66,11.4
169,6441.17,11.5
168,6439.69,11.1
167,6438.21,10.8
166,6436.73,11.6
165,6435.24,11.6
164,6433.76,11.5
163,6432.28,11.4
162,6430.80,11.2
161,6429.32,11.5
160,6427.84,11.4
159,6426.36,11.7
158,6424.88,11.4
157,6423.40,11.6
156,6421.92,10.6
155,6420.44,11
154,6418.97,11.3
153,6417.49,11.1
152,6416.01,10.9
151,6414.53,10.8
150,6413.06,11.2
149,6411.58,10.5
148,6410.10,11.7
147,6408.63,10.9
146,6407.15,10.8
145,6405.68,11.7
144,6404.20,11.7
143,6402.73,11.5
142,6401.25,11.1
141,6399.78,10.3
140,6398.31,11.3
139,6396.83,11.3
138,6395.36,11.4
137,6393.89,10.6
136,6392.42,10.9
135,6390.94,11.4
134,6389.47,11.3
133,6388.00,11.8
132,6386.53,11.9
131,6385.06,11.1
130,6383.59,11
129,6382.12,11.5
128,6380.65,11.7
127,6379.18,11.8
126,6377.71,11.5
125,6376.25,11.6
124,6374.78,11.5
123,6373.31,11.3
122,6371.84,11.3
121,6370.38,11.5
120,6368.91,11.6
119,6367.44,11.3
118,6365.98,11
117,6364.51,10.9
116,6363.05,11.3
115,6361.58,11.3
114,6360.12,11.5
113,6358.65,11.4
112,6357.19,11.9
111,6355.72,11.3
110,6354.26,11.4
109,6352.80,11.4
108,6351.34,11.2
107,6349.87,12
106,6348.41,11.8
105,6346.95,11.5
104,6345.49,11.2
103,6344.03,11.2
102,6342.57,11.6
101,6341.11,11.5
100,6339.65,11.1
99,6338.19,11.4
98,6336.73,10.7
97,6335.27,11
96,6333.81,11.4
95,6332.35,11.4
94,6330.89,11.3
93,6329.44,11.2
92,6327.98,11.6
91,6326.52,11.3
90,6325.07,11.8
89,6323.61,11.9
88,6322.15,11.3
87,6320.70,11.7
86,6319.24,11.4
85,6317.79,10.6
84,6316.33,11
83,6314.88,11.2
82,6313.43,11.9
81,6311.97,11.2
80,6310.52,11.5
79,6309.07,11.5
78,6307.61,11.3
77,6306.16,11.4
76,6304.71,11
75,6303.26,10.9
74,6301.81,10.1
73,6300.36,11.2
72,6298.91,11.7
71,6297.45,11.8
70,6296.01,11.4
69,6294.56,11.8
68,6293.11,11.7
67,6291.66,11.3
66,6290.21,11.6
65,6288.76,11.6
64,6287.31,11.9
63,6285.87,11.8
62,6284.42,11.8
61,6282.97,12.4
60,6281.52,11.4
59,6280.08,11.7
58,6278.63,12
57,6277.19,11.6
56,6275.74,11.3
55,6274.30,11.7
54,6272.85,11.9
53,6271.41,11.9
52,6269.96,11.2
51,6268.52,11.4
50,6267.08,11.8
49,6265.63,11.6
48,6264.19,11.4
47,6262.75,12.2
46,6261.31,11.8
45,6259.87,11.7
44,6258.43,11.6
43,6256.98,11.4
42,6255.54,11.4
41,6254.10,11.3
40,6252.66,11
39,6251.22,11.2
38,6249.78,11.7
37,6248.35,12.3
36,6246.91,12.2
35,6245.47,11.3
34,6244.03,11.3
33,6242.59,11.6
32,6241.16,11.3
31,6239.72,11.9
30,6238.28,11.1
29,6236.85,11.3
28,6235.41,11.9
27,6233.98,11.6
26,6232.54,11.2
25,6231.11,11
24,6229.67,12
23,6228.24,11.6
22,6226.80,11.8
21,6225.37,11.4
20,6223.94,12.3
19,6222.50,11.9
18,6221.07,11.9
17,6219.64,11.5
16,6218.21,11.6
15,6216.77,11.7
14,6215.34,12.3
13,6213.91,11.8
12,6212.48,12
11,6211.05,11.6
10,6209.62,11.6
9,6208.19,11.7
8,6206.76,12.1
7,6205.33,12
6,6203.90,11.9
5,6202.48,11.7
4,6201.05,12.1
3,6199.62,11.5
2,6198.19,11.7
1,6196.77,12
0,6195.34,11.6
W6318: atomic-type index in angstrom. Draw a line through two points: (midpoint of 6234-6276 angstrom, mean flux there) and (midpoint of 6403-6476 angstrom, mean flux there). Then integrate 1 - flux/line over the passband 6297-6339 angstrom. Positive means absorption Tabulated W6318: 0.6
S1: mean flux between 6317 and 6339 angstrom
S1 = 11.3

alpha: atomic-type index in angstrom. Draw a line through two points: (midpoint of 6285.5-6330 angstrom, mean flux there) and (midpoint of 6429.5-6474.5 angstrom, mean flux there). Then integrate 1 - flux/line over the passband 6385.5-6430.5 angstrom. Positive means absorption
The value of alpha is 0.3 angstrom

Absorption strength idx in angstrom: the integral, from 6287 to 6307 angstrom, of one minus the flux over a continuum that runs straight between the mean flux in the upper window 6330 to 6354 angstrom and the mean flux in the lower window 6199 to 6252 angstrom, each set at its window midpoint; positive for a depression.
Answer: 0.20 angstrom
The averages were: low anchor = 11.7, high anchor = 11.4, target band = 11.4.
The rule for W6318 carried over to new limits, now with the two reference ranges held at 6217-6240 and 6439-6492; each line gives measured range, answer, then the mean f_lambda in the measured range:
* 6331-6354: 0.2 angstrom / 11.4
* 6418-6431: 0.0 angstrom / 11.3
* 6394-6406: 0.1 angstrom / 11.2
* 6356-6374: 0.1 angstrom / 11.4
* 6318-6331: 0.0 angstrom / 11.5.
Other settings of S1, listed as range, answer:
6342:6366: 11.4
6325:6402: 11.3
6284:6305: 11.4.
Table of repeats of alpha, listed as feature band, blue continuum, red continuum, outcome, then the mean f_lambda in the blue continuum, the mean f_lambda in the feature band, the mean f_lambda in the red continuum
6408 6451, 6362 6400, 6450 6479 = 0.26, 11.3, 11.2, 11.2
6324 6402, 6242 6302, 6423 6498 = 0.53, 11.6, 11.4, 11.2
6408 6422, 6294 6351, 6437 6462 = 0.30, 11.4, 11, 11.2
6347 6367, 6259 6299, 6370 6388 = 0.21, 11.7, 11.4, 11.5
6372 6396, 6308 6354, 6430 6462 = -0.12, 11.4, 11.4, 11.3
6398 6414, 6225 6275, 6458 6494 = 0.28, 11.6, 11.2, 11.2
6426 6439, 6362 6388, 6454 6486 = -0.12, 11.4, 11.4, 11.2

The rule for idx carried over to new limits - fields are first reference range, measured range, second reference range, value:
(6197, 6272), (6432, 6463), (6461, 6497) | -0.1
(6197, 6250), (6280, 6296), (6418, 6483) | -0.2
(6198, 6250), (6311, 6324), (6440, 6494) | 0.2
